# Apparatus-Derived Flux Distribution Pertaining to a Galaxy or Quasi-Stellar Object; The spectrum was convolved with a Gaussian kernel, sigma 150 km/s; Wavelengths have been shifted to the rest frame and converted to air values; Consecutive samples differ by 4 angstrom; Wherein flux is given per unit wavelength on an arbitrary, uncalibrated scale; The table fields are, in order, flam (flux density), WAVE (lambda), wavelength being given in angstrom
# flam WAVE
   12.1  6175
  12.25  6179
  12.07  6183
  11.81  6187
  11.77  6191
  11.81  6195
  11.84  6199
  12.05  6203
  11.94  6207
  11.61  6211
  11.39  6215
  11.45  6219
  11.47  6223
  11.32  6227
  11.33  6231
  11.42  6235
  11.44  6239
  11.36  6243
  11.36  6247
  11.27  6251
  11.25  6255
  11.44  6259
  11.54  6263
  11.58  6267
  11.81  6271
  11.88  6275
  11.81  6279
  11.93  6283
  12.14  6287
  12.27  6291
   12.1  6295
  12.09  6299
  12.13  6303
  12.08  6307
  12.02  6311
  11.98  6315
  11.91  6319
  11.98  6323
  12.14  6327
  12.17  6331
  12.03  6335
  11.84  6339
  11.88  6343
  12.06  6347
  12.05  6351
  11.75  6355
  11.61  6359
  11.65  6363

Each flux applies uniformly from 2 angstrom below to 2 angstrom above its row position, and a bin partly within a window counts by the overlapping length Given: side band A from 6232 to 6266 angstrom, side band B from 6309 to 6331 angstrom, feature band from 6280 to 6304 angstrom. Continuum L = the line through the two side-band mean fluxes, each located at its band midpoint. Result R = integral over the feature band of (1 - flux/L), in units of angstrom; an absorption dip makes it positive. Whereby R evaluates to -0.7 angstrom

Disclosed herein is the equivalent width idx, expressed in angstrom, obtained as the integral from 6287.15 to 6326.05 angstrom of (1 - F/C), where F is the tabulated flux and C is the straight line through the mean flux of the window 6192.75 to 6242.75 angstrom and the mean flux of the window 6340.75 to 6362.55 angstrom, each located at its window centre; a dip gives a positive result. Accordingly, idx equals -1.0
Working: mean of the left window 11.6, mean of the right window 11.9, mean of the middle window 12.1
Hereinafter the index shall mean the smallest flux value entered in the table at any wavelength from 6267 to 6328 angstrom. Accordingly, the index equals 11.58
